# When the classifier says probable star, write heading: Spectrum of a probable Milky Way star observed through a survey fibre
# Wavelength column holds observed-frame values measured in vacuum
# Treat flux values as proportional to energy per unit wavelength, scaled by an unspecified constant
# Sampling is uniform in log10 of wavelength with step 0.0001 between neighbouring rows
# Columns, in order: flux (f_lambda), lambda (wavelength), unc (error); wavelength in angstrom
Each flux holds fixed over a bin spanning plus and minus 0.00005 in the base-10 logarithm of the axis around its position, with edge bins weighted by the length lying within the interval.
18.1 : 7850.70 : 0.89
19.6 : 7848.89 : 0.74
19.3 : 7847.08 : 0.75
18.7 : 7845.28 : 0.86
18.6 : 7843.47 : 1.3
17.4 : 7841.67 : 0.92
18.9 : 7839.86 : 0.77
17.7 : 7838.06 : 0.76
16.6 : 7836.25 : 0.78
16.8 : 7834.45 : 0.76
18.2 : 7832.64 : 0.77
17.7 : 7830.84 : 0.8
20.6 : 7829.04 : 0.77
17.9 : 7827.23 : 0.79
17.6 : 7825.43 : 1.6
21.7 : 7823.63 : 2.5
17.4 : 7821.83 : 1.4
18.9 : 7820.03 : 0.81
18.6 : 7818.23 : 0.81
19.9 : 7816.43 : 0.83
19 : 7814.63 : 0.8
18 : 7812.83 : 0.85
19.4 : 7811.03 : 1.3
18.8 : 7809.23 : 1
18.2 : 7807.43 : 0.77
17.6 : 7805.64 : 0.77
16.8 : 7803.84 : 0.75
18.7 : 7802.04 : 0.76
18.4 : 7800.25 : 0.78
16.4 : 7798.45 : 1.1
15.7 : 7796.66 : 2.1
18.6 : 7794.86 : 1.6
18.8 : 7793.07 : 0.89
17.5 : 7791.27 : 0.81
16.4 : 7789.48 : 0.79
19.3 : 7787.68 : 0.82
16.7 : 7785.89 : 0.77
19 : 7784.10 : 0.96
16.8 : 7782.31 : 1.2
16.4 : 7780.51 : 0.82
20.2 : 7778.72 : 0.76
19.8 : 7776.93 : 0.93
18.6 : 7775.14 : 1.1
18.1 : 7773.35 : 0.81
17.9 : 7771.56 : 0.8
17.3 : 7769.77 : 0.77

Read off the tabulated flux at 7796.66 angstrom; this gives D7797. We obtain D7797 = 15.7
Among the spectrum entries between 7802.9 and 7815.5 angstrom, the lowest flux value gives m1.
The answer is 16.8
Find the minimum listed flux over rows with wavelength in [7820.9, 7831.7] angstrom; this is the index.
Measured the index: 17.4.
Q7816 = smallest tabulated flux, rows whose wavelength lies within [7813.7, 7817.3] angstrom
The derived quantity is 19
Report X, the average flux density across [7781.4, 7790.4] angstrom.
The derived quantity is 17.6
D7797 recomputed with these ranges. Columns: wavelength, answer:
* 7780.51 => 16.4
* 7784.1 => 19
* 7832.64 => 18.2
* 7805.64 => 17.6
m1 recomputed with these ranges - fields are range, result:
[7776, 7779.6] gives 19.8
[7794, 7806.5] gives 15.7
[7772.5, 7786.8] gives 16.4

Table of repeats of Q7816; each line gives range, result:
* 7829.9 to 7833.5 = 17.7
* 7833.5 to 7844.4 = 16.6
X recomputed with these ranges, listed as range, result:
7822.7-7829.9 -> 19.4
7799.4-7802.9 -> 18.6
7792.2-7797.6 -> 17.7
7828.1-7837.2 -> 18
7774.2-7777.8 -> 19.2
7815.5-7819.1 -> 19.3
